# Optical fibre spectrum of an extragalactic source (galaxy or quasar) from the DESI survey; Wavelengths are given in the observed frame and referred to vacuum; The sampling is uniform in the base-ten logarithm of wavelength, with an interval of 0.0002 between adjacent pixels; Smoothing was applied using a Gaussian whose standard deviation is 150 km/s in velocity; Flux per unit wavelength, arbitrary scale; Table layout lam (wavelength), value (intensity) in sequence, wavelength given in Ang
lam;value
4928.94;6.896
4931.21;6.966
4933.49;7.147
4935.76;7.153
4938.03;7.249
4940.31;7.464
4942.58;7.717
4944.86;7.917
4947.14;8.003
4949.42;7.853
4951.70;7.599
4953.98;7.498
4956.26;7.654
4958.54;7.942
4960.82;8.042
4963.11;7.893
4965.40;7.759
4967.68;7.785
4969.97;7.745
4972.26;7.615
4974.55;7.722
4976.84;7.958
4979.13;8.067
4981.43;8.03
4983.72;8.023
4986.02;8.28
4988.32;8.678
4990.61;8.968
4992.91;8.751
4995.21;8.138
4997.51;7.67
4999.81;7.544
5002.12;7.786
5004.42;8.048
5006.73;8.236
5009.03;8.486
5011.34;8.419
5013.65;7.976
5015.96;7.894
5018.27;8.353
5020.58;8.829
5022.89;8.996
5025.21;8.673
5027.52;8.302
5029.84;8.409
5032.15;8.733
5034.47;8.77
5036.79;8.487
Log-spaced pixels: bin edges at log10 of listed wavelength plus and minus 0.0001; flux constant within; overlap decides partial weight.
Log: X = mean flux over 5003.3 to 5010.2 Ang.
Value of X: 8.26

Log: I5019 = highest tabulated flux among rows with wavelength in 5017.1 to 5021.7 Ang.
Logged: 8.829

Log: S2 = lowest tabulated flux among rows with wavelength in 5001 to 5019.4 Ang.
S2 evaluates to 7.786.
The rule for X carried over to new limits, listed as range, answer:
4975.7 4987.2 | 8.07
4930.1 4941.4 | 7.19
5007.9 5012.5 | 8.44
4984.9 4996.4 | 8.56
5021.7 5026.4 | 8.83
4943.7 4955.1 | 7.77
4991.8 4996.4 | 8.44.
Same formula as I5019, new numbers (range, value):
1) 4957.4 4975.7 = 8.042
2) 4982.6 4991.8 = 8.968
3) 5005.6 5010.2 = 8.486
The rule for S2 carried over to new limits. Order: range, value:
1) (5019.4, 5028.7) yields 8.302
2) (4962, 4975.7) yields 7.615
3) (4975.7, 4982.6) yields 7.958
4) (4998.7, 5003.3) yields 7.544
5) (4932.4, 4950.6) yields 7.147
